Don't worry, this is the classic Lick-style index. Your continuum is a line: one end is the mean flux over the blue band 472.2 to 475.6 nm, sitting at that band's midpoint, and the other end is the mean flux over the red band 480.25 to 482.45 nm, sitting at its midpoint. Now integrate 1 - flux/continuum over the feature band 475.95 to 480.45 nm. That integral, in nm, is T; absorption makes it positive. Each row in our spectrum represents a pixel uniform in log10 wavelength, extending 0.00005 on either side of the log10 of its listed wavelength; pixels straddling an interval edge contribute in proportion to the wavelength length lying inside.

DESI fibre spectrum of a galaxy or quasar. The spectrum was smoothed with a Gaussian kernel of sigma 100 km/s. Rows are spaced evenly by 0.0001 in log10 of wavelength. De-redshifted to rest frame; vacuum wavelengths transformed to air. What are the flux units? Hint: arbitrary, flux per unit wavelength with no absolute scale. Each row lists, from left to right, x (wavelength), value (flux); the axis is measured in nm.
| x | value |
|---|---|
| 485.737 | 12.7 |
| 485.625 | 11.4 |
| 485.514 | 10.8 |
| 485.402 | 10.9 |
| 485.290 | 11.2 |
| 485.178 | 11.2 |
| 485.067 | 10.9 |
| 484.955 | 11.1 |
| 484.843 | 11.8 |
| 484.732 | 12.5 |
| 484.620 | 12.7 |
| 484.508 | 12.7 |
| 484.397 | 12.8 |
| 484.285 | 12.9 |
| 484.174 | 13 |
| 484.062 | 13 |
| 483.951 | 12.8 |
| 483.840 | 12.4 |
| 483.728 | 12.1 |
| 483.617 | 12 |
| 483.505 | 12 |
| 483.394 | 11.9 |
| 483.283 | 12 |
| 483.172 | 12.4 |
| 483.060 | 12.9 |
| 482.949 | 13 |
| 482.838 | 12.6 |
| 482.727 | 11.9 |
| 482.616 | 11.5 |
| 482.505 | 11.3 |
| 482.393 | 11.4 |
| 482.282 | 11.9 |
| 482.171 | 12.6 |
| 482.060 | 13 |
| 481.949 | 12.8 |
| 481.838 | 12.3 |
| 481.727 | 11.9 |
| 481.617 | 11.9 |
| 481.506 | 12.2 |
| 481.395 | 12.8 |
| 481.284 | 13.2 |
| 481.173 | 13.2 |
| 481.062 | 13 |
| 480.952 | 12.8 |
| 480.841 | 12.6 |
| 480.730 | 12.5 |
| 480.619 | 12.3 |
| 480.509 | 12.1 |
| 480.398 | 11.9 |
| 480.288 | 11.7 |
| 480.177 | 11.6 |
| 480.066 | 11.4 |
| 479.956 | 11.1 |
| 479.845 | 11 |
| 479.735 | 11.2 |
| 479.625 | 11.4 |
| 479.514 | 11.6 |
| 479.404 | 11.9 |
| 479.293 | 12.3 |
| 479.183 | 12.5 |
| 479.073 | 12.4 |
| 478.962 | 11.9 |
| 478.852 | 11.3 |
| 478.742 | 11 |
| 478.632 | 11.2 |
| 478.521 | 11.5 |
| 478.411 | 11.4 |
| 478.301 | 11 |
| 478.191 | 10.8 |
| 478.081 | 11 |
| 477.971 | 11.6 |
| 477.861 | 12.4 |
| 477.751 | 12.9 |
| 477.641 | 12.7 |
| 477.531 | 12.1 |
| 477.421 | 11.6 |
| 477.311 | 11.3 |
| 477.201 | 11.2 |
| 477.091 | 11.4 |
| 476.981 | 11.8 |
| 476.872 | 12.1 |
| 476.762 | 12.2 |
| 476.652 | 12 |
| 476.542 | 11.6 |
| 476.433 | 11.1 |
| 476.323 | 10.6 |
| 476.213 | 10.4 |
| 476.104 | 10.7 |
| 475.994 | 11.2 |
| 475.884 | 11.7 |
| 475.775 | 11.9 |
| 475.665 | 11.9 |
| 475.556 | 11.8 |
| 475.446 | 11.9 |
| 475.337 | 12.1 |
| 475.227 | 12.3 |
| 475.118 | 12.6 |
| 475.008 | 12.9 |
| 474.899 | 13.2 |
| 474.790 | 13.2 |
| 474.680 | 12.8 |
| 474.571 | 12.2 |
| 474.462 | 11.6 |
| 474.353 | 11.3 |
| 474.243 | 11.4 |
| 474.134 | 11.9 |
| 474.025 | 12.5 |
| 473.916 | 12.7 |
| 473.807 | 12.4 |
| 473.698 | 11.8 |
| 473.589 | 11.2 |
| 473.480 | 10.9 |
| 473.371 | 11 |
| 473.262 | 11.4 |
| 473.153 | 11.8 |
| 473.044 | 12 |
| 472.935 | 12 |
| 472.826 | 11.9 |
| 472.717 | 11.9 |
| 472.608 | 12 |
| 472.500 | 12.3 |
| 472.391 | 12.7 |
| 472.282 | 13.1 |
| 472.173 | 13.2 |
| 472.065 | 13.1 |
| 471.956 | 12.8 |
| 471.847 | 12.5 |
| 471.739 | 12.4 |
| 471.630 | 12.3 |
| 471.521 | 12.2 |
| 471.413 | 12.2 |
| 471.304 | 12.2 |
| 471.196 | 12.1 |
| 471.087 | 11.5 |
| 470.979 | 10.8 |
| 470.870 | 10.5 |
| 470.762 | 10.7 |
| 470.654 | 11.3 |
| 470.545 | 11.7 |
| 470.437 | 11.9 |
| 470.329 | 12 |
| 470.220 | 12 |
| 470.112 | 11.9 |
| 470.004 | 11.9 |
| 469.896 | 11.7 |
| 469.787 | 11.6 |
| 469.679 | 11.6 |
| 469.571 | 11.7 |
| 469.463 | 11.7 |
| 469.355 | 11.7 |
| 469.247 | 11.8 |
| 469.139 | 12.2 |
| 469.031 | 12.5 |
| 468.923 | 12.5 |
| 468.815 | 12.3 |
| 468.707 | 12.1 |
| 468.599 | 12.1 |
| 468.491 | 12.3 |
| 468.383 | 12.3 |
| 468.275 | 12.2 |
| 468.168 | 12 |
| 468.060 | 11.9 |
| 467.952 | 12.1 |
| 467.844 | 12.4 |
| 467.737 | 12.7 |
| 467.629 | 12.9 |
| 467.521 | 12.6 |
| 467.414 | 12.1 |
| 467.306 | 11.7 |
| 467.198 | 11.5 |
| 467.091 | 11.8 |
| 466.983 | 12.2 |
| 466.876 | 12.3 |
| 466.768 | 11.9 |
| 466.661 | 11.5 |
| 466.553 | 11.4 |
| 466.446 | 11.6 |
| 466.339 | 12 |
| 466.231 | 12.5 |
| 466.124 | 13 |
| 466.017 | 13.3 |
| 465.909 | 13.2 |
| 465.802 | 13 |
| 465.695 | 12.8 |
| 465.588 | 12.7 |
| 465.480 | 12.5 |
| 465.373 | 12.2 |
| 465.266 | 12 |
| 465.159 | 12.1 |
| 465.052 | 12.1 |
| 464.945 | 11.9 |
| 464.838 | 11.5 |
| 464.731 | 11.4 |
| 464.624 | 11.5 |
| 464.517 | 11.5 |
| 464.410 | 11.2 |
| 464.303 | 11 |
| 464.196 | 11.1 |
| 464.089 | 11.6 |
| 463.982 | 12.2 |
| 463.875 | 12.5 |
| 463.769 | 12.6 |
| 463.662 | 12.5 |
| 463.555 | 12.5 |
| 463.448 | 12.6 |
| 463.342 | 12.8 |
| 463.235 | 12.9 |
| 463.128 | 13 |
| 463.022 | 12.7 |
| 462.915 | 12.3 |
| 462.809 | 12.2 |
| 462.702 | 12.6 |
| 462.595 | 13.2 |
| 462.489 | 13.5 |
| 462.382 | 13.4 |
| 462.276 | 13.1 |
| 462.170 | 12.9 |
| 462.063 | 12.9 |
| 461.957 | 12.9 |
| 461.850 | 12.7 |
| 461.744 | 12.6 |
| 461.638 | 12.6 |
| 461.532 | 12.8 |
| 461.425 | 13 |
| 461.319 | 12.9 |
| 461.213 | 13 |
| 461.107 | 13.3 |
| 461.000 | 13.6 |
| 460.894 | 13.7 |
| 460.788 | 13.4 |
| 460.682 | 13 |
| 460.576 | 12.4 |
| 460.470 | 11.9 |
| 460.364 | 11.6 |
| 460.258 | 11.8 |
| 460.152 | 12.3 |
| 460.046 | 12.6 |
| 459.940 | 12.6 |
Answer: 0.26 nm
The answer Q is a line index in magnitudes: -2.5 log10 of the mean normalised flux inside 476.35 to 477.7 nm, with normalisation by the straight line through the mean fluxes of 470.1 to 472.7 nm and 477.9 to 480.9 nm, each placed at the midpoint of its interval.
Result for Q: 0.00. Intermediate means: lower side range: 12.1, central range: 11.7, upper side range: 11.6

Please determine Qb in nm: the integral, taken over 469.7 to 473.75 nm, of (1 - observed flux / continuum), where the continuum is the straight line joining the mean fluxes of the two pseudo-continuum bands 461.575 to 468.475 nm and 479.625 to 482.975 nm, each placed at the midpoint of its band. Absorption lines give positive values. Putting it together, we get 0.11 nm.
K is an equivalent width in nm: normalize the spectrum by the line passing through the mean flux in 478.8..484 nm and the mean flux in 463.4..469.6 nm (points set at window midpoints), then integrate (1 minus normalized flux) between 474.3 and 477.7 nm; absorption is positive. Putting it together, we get 0.08 nm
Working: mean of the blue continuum 12.1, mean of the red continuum 12.1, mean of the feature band 11.9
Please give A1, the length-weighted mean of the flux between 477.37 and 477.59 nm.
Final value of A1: 11.9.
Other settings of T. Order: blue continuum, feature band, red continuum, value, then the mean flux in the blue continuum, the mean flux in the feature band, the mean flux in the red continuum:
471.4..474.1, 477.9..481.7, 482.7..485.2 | 0.122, 12.2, 11.9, 12.3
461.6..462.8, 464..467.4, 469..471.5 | 0.106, 12.9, 12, 11.7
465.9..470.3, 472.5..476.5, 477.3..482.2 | 0.063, 12.1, 11.8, 12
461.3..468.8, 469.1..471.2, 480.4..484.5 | 0.129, 12.3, 11.6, 12.4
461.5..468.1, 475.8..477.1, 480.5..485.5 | 0.092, 12.3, 11.4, 12.3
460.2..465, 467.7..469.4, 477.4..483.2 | 0.019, 12.5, 12.2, 12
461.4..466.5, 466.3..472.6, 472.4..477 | 0.054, 12.4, 12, 11.9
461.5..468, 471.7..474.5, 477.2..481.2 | -0.007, 12.3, 12.1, 11.8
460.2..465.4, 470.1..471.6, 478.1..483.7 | 0.075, 12.5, 11.6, 12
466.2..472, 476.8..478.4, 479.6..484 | 0.053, 12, 11.7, 12.2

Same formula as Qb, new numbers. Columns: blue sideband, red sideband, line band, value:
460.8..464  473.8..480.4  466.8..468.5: 0.04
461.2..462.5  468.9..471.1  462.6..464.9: 0.09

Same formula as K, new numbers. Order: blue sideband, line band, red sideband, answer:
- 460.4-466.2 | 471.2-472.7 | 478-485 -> -0.02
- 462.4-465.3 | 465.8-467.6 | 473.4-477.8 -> -0.01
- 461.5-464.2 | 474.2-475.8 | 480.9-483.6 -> 0.03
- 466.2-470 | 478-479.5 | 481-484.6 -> 0.09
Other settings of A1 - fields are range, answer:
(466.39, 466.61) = 11.5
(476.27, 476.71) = 11.3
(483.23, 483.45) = 12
